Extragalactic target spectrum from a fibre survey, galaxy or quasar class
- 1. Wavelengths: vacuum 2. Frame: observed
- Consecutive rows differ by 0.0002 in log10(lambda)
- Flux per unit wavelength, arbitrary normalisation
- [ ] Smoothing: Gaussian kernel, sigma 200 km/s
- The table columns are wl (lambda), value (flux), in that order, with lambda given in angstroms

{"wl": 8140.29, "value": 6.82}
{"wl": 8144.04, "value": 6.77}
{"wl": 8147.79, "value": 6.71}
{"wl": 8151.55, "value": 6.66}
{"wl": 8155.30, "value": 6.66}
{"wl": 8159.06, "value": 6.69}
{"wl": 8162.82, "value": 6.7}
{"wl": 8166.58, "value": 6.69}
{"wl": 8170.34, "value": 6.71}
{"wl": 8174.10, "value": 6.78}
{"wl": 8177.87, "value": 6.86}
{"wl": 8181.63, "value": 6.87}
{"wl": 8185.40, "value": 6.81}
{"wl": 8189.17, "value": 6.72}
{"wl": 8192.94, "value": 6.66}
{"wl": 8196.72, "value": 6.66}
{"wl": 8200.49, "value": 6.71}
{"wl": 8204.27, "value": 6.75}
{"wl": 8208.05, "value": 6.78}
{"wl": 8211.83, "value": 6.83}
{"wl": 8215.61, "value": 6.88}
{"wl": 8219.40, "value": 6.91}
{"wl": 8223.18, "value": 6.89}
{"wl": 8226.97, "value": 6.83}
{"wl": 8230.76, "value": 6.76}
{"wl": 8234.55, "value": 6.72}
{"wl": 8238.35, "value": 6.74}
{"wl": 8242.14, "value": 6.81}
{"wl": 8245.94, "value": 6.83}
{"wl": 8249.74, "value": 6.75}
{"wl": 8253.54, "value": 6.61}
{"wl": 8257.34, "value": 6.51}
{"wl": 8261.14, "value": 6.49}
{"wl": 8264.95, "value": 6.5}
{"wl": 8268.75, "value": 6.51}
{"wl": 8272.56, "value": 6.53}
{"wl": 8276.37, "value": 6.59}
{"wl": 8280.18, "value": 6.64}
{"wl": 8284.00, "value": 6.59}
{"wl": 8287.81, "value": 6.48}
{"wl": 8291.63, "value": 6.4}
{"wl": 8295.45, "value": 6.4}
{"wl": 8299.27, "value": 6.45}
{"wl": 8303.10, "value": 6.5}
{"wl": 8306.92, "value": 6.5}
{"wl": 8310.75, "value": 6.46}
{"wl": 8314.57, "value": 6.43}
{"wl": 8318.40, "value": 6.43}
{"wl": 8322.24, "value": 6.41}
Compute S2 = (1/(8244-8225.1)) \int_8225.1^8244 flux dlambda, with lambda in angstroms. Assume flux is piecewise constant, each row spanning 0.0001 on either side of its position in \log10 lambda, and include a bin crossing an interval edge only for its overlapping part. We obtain 6.77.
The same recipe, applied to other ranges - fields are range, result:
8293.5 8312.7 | 6.46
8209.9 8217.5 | 6.86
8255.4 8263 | 6.51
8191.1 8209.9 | 6.71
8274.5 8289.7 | 6.58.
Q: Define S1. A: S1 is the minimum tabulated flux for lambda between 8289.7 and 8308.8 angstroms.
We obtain 6.4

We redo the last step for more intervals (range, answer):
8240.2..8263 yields 6.49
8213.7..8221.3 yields 6.88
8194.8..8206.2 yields 6.66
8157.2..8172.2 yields 6.69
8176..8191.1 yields 6.72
